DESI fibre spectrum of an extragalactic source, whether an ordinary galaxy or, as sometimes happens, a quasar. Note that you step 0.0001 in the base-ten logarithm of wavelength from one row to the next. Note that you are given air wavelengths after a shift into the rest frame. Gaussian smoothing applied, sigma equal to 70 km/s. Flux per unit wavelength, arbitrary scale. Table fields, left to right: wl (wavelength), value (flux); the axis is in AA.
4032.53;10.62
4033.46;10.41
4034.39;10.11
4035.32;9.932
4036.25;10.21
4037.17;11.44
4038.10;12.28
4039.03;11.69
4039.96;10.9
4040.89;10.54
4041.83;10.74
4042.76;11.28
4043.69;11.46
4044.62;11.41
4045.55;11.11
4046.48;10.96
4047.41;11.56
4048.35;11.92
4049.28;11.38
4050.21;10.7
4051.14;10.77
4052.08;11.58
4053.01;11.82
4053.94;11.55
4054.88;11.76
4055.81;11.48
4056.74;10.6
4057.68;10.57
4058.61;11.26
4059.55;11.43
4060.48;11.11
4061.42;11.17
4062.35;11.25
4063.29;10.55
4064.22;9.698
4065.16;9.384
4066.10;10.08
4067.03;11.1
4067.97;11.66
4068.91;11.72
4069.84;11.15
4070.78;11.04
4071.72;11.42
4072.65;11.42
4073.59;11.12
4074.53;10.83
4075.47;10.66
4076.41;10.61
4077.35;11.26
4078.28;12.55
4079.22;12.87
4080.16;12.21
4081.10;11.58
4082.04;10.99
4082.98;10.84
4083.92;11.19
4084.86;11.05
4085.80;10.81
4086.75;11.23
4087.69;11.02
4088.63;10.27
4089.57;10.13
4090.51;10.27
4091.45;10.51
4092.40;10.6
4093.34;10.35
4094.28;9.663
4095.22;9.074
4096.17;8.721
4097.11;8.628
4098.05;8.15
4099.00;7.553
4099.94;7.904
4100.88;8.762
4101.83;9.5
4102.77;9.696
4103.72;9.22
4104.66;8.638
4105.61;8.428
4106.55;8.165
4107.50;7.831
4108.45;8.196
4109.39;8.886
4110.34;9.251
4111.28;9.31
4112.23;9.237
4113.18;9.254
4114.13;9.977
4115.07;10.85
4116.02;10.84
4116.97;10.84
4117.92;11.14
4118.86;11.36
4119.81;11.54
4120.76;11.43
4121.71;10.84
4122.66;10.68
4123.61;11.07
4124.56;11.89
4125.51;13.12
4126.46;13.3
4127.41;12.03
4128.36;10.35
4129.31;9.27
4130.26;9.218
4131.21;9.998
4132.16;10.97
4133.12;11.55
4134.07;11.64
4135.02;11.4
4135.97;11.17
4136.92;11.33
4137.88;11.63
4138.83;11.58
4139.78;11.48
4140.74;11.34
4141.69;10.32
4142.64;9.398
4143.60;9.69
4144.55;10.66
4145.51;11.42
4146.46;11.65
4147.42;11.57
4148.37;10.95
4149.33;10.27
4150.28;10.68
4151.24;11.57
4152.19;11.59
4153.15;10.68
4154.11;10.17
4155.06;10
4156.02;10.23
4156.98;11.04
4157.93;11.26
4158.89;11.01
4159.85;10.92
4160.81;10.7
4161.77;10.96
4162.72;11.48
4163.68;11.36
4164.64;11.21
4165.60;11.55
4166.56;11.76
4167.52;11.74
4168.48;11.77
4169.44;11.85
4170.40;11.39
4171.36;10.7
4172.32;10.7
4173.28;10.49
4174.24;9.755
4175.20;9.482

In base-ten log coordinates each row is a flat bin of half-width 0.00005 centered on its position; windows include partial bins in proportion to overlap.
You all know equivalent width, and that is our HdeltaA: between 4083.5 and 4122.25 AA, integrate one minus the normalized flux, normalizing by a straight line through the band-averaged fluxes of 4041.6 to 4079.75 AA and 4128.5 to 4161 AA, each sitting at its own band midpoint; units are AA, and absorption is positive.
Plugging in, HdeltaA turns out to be 4.4 AA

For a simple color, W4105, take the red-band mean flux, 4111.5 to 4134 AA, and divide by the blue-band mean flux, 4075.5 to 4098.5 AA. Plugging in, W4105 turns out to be 1.03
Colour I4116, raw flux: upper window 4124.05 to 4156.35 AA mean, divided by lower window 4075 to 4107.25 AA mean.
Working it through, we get 1.09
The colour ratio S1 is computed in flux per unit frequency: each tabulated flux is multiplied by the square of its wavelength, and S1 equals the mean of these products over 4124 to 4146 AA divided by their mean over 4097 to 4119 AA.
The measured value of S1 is 1.22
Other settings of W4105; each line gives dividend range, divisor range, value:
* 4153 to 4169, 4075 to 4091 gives 0.99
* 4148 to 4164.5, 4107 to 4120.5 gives 1.10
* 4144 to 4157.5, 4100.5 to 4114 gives 1.22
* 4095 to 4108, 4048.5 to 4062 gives 0.76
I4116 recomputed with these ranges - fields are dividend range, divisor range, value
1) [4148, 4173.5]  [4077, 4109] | 1.11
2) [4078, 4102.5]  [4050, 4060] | 0.91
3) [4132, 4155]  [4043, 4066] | 0.99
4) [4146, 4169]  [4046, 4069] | 1.00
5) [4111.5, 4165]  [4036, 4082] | 0.98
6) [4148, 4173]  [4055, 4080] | 1.00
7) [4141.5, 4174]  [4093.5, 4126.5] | 1.12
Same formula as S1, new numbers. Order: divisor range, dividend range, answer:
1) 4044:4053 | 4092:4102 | 0.81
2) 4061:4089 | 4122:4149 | 1.03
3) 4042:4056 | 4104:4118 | 0.85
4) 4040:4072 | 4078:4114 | 0.90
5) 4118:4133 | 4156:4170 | 1.03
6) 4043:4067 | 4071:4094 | 1.01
